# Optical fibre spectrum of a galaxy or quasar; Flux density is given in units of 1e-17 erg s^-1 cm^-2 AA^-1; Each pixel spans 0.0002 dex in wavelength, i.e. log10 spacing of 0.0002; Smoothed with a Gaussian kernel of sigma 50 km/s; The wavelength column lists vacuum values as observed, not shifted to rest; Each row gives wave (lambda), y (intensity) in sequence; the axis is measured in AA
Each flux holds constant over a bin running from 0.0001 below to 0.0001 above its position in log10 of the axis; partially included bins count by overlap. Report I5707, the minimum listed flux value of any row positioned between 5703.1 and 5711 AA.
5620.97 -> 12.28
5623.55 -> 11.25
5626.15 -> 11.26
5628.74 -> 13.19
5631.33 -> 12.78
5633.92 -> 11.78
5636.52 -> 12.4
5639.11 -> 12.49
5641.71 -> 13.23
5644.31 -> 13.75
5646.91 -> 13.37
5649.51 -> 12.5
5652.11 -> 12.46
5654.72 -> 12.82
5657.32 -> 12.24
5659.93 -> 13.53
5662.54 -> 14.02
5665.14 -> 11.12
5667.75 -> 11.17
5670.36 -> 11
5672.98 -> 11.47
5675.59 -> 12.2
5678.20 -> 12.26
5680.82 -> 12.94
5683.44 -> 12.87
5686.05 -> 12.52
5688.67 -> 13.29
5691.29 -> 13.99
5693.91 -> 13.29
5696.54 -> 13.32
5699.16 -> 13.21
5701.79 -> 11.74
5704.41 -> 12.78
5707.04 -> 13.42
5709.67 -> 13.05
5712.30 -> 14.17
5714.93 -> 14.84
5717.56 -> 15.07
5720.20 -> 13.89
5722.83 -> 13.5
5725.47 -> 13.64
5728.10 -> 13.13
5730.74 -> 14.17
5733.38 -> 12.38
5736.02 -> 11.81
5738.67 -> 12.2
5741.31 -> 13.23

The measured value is 12.78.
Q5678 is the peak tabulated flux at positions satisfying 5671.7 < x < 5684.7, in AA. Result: 12.94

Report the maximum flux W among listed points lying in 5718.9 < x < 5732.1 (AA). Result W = 14.17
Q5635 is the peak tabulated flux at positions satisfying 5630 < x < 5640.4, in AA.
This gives 12.78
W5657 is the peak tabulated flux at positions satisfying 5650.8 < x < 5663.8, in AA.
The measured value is 14.02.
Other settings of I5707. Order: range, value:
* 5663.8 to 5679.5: 11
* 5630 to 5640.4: 11.78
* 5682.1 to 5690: 12.52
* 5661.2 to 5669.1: 11.12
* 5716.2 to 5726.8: 13.5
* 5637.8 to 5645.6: 12.49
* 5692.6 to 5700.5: 13.21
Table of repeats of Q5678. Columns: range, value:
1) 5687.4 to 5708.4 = 13.99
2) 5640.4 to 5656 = 13.75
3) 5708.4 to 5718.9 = 15.07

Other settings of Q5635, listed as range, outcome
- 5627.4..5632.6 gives 13.19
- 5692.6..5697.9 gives 13.32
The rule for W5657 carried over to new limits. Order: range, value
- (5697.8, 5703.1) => 13.21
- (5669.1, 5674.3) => 11.47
